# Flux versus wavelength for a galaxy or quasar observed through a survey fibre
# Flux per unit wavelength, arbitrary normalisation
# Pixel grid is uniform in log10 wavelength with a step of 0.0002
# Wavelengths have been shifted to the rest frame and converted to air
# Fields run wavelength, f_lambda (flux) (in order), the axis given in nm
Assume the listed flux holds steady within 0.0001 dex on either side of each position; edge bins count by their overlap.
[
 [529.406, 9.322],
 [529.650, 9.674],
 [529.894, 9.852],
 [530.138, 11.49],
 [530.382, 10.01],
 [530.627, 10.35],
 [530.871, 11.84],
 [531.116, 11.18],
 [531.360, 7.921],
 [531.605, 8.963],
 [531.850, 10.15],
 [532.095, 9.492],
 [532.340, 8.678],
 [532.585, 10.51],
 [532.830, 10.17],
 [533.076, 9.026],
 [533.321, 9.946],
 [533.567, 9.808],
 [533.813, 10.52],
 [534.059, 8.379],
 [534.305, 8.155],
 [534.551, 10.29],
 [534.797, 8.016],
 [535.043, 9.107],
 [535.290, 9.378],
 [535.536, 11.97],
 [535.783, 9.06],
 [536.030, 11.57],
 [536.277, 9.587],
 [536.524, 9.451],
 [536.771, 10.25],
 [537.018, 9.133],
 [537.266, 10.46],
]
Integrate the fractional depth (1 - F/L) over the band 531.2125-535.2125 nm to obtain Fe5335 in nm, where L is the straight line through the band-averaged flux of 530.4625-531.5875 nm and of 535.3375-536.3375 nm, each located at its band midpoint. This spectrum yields 0.39 nm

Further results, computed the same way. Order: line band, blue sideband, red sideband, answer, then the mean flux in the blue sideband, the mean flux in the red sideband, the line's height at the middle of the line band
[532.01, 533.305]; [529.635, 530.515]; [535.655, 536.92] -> 0.072 nm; 10.3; 9.97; 10.2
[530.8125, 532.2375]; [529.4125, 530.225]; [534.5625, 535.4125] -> -0.006 nm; 10.1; 9.02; 9.77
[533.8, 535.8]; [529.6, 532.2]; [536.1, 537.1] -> 0.093 nm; 10.1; 9.73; 9.85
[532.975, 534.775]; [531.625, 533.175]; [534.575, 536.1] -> 0.066 nm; 9.63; 9.82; 9.73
